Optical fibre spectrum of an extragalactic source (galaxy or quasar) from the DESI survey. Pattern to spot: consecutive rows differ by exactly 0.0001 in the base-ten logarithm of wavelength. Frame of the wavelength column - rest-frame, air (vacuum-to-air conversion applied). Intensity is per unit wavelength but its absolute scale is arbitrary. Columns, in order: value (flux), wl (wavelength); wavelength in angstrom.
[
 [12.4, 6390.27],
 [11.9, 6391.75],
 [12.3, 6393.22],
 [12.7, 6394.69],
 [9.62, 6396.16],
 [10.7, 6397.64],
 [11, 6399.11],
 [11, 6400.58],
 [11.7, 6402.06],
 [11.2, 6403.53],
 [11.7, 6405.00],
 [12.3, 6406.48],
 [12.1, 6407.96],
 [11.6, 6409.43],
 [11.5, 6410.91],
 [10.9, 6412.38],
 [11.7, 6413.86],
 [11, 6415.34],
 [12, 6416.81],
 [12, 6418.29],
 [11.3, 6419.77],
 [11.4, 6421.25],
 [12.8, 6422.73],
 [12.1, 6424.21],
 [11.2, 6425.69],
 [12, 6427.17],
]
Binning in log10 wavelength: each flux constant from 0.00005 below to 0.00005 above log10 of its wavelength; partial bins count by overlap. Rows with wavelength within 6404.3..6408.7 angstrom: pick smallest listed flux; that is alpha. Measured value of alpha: 11.7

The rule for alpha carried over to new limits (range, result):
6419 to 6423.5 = 11.3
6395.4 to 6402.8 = 9.62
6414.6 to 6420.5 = 11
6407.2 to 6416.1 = 10.9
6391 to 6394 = 11.9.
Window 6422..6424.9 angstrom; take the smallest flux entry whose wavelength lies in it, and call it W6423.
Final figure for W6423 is 12.1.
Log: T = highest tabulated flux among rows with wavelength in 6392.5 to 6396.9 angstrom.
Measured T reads 12.7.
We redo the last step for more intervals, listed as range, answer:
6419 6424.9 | 12.8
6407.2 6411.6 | 12.1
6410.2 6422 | 12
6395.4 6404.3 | 11.7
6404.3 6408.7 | 12.3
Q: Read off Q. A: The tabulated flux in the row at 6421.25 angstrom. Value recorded 11.4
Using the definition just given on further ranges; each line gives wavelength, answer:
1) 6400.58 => 11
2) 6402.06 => 11.7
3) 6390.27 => 12.4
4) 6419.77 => 11.3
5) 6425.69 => 11.2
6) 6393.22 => 12.3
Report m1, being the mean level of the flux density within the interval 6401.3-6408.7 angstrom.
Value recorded 11.8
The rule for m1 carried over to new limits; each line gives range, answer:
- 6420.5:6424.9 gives 12.1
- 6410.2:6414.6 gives 11.4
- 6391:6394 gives 12.1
